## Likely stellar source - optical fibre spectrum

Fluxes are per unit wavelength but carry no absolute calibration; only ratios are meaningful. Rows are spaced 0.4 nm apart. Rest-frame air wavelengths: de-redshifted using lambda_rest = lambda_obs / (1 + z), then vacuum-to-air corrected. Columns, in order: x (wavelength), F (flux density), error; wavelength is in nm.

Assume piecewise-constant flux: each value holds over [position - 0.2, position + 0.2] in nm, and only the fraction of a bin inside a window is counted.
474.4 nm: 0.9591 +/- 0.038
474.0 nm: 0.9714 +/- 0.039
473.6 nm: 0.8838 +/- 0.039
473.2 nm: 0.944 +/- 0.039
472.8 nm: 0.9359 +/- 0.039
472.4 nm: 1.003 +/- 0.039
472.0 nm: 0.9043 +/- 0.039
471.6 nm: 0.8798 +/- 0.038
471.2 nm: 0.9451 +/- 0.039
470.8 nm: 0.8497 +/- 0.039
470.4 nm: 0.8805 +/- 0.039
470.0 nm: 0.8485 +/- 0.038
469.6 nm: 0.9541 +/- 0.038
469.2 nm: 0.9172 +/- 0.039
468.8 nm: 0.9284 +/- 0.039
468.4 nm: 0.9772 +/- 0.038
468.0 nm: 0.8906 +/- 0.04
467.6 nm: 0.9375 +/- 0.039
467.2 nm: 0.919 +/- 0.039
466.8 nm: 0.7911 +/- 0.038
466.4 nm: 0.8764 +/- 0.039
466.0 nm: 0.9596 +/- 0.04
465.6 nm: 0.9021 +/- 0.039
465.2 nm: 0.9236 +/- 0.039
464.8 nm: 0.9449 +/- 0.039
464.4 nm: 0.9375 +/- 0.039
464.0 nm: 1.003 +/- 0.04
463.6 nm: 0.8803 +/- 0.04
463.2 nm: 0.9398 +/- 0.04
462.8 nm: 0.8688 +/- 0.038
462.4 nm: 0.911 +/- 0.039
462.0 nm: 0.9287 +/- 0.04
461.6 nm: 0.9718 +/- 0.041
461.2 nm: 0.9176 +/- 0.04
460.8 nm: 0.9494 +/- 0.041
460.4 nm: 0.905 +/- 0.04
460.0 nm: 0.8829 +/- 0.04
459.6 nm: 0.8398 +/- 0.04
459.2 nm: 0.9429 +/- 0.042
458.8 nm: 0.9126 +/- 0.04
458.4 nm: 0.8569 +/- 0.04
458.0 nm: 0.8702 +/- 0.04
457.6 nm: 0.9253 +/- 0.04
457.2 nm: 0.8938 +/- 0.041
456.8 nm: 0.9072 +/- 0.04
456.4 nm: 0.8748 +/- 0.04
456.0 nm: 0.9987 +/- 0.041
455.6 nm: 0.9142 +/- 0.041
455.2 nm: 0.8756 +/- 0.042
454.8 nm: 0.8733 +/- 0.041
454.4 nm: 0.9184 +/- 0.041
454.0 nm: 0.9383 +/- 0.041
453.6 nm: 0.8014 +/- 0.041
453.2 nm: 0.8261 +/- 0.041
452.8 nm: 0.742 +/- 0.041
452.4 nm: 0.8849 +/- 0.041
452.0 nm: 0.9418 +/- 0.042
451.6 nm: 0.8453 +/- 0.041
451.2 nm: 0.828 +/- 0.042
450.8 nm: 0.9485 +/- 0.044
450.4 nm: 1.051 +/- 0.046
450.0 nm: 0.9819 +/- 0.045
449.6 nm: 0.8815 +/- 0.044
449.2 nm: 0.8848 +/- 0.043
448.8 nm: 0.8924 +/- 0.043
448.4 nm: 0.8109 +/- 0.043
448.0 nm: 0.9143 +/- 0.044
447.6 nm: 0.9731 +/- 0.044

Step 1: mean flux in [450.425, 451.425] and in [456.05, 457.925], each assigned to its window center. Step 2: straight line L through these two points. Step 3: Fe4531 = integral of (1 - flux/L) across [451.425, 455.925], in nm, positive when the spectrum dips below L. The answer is 0.19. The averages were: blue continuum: 0.916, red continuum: 0.906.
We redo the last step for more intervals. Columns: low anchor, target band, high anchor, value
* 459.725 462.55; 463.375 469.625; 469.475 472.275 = -0.09 nm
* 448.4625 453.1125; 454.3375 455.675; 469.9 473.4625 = 0.01 nm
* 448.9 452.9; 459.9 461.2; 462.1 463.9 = -0.01 nm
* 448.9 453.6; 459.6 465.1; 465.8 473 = -0.13 nm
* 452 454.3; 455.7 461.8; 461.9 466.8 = -0.18 nm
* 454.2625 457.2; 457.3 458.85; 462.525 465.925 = 0.04 nm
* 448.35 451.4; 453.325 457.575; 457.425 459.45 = 0.03 nm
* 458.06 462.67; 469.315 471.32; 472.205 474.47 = 0.10 nm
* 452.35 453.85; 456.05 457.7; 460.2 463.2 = -0.09 nm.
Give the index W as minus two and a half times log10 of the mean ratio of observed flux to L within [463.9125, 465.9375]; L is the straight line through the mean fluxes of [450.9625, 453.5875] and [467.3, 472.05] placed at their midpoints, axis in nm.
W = -0.06 mag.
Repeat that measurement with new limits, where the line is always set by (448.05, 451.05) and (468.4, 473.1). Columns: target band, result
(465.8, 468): 0.025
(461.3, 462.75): -0.013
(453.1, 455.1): 0.055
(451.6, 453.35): 0.086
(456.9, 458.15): 0.024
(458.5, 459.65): 0.019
